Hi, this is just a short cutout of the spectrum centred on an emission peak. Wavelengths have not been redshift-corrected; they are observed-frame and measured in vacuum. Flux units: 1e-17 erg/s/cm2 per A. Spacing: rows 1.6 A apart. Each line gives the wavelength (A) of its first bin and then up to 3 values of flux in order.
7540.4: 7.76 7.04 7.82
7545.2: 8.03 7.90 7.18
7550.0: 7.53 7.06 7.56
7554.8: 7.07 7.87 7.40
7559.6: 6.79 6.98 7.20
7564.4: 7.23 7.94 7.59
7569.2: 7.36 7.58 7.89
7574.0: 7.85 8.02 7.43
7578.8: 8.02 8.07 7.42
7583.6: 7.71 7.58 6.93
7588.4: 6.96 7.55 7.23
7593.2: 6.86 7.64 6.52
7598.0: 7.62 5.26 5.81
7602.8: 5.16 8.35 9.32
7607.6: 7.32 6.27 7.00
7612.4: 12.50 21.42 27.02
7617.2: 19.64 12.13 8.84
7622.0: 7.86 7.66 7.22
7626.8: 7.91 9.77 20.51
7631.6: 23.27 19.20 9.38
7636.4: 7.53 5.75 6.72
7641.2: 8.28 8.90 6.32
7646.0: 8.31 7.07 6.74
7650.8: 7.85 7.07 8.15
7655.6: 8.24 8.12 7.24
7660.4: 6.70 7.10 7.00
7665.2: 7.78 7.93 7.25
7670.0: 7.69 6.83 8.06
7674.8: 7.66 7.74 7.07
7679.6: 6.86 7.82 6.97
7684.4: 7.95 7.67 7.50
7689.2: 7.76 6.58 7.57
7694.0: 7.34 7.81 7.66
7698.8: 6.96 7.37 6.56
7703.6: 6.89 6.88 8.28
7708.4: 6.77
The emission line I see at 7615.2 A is [S II] 6716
